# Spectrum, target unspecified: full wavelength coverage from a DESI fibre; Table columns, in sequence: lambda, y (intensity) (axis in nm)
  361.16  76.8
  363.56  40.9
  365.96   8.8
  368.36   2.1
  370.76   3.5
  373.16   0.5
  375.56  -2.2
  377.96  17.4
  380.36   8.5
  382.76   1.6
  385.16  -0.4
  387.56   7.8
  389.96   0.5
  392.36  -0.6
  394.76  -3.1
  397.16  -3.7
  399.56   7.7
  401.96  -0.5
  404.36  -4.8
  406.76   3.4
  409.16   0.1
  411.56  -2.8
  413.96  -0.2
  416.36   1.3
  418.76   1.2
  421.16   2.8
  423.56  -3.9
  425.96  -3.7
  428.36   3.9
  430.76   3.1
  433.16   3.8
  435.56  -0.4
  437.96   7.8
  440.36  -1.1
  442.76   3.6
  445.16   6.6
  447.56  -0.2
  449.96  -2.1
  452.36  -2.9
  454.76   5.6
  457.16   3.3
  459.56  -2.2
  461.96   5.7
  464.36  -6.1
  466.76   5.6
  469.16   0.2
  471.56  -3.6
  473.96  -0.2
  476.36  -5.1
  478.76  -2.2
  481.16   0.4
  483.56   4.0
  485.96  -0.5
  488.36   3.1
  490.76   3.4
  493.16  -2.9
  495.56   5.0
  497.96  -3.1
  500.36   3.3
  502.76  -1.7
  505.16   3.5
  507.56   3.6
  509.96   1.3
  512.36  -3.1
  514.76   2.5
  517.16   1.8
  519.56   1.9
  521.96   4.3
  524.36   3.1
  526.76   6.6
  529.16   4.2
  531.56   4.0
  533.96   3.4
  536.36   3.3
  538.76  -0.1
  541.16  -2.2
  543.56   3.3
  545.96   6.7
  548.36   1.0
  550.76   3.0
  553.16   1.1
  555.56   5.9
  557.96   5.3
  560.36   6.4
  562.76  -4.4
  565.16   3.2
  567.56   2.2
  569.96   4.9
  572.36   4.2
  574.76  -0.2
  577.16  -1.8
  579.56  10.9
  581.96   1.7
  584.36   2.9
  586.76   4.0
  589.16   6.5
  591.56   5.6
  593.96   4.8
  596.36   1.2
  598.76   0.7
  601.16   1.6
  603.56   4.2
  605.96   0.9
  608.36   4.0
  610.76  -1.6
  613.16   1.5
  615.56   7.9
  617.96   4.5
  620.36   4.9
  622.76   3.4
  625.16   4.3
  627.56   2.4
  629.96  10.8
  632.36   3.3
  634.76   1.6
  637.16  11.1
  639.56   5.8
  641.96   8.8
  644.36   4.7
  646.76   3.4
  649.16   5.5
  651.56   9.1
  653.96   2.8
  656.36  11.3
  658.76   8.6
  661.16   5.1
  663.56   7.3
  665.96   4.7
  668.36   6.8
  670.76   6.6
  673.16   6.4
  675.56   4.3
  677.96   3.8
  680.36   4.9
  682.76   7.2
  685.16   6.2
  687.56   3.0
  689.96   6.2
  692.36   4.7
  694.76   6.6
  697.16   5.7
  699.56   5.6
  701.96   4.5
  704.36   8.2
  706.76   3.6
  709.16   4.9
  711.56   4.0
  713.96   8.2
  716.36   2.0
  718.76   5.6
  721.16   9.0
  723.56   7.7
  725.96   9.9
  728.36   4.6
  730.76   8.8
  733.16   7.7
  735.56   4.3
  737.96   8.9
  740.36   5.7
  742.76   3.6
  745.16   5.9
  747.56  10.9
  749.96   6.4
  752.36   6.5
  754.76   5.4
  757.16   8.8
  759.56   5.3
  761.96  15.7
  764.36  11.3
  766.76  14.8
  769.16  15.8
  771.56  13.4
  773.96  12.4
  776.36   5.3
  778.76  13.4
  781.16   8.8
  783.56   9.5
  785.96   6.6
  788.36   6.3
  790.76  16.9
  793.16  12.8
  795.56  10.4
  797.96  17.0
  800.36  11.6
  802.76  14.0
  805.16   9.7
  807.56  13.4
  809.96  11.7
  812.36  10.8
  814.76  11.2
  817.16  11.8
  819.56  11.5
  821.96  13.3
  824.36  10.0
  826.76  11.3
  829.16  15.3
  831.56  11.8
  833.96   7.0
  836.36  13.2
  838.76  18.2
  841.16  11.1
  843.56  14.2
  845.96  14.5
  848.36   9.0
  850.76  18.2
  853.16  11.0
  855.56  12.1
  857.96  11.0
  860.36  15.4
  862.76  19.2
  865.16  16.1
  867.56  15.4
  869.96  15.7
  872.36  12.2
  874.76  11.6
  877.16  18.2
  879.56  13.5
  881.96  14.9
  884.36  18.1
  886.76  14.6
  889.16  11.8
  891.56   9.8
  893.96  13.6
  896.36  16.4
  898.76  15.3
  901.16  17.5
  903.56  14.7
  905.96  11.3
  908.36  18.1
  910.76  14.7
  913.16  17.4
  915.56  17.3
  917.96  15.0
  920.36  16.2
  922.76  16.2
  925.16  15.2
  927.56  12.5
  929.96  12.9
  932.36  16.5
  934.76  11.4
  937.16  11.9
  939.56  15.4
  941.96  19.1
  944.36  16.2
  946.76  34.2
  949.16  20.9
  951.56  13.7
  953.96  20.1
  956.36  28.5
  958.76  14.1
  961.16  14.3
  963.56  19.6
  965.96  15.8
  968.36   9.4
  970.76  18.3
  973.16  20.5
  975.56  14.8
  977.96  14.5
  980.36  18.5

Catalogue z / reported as 0.92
